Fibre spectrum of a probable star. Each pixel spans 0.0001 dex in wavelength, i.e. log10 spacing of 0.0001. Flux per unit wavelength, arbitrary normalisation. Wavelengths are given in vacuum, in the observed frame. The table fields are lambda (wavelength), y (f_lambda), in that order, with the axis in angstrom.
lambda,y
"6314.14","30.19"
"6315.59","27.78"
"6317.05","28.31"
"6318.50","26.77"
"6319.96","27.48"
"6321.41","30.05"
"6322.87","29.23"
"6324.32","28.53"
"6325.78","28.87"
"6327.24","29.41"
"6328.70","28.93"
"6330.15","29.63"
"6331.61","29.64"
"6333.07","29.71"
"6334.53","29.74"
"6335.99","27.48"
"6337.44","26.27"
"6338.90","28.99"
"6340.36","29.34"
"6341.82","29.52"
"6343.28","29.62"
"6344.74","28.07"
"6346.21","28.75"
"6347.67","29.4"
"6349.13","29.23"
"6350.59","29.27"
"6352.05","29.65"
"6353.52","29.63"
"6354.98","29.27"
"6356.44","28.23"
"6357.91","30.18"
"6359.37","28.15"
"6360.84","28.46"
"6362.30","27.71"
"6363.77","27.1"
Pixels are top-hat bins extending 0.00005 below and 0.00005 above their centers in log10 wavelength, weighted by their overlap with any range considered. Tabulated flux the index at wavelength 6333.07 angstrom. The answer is 29.71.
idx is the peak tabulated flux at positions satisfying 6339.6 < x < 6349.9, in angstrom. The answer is 29.62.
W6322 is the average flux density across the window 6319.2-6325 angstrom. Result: 28.8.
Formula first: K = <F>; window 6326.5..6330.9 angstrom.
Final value 29.3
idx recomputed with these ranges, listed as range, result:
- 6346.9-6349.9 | 29.4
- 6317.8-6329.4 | 30.05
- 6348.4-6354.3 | 29.65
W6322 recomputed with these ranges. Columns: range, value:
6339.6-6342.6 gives 29.4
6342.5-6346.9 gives 28.8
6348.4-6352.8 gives 29.4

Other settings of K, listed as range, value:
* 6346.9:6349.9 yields 29.4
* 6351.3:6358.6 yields 29.4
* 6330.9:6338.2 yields 28.6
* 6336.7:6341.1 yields 28.3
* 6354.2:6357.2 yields 28.8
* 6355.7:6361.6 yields 28.8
